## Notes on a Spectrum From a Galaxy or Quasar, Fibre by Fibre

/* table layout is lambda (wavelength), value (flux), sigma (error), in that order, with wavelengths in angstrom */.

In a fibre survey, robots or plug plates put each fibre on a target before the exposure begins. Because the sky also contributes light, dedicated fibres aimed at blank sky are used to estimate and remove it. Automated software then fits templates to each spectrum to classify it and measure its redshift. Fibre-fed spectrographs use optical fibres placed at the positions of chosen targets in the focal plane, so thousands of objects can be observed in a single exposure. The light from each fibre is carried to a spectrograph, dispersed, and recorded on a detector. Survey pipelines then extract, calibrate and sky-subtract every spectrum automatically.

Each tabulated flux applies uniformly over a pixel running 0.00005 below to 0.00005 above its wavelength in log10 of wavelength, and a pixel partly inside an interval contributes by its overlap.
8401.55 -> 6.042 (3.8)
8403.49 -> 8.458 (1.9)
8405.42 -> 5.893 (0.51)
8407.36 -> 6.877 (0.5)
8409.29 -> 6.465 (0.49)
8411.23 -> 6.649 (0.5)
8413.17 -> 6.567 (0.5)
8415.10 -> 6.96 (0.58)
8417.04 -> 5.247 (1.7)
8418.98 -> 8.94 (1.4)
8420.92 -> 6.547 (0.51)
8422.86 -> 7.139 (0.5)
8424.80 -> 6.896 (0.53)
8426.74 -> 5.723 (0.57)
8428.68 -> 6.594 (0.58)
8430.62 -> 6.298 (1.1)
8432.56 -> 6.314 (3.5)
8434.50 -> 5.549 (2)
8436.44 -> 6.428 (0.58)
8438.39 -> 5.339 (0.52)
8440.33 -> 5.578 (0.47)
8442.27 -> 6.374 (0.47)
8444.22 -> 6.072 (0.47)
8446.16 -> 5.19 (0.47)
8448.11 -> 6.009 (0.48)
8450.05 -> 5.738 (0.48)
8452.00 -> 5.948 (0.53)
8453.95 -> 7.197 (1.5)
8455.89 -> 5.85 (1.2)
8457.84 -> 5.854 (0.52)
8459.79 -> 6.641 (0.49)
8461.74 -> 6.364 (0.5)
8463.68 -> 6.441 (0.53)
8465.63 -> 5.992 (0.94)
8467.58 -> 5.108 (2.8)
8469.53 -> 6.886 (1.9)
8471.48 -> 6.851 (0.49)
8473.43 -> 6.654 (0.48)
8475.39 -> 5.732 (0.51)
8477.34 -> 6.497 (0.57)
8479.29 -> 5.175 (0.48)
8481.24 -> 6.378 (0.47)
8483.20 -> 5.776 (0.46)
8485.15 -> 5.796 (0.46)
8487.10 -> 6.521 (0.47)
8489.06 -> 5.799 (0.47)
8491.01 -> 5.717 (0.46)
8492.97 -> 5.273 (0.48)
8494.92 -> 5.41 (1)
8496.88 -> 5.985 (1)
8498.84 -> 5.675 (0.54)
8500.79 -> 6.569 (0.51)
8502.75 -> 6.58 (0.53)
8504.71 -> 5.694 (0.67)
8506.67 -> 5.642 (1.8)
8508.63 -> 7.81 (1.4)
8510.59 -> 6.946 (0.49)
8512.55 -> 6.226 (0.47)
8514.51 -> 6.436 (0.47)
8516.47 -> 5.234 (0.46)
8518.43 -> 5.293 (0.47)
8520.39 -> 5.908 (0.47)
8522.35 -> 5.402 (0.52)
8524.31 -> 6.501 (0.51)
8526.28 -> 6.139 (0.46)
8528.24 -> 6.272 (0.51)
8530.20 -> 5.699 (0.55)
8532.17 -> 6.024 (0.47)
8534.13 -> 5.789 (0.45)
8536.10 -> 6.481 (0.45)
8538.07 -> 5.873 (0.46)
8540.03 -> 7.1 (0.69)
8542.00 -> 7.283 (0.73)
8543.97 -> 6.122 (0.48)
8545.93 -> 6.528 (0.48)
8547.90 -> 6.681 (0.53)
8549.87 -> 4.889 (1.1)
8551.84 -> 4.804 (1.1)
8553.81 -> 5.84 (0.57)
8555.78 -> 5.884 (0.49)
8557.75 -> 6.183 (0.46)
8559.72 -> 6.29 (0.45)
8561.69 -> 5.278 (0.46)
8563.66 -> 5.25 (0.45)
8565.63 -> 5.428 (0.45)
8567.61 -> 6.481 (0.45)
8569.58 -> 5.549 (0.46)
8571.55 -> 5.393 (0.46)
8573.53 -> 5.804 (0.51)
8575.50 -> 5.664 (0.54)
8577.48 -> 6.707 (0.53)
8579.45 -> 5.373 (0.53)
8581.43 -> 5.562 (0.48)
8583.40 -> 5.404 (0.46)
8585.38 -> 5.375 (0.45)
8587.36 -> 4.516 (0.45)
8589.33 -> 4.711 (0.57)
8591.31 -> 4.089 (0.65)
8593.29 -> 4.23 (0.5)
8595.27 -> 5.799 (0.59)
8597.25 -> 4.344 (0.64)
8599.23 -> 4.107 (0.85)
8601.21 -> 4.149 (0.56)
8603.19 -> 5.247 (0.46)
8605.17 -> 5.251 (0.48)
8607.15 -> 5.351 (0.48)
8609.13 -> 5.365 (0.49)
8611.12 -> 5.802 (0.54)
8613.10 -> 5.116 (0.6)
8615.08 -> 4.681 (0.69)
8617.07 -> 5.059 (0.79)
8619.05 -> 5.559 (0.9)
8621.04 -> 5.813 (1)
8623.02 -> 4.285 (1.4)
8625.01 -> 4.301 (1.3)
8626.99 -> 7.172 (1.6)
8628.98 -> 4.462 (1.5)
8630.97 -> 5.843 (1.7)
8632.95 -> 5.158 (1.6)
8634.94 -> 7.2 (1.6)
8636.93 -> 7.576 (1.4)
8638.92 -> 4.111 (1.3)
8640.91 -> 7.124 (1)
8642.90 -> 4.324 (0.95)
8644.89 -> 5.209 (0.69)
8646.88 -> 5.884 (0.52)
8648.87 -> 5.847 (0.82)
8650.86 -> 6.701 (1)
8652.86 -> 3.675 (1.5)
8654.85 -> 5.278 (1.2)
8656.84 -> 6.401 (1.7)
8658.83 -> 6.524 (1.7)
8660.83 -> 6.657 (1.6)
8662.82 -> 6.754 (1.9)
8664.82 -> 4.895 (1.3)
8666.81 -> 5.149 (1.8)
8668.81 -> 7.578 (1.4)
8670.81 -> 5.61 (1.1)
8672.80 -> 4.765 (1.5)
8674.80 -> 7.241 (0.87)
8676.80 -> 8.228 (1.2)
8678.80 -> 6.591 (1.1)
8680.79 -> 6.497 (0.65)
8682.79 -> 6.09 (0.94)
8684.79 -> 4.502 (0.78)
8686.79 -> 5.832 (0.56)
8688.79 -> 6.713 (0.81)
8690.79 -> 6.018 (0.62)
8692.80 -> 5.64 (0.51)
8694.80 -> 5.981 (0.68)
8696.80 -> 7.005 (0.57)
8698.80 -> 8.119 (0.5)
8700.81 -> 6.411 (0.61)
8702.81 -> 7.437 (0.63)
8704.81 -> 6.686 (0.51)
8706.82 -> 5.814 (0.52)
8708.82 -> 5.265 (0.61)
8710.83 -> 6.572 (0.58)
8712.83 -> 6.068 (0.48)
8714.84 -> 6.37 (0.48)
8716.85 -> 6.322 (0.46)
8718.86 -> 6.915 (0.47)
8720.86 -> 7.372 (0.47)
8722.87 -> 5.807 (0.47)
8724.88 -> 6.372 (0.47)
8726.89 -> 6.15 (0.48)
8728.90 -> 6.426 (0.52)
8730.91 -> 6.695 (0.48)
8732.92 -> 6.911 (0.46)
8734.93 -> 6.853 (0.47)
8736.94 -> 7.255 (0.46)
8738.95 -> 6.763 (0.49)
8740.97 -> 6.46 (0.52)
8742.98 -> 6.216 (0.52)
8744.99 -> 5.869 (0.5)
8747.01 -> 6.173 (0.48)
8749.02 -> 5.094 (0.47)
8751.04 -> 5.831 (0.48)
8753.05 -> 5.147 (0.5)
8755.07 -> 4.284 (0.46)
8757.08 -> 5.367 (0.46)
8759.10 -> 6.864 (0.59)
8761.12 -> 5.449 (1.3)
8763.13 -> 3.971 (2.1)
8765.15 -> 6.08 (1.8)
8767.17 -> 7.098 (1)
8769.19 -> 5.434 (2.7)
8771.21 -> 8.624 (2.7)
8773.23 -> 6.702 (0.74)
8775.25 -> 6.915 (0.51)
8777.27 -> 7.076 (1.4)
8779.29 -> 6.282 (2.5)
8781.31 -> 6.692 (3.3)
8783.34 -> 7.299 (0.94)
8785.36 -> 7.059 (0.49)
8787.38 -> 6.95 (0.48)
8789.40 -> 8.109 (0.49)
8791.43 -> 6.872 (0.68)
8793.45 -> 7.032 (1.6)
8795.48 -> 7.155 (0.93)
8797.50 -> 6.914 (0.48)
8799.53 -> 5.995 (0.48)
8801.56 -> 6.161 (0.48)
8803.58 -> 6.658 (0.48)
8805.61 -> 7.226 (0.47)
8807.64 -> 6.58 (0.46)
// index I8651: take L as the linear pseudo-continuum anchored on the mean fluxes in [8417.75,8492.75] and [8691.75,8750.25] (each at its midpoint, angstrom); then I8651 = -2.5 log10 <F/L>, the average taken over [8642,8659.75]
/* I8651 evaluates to 0.15 mag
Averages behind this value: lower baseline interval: 6.19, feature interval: 5.54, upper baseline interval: 6.45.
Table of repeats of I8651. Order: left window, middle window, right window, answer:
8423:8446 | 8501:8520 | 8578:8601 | -0.13 mag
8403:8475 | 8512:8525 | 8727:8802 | 0.10 mag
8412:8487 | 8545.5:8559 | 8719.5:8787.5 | 0.08 mag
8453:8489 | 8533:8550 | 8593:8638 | -0.11 mag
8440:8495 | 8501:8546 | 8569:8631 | -0.10 mag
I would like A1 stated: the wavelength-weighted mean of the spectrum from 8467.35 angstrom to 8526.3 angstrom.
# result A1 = 6.06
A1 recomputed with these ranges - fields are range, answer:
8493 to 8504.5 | 5.96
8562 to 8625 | 5.19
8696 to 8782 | 6.35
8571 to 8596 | 5.27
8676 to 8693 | 6.24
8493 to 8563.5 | 6.05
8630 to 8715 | 6.12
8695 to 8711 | 6.63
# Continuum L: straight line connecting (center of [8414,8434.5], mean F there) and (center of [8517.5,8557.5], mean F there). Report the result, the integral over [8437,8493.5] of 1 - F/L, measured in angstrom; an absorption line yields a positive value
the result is 3.2 angstrom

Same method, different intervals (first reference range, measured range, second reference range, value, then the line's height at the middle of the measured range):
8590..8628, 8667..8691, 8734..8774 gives -3.22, 5.54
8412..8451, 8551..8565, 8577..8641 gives -0.24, 5.55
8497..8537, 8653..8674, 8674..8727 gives 1.64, 6.38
